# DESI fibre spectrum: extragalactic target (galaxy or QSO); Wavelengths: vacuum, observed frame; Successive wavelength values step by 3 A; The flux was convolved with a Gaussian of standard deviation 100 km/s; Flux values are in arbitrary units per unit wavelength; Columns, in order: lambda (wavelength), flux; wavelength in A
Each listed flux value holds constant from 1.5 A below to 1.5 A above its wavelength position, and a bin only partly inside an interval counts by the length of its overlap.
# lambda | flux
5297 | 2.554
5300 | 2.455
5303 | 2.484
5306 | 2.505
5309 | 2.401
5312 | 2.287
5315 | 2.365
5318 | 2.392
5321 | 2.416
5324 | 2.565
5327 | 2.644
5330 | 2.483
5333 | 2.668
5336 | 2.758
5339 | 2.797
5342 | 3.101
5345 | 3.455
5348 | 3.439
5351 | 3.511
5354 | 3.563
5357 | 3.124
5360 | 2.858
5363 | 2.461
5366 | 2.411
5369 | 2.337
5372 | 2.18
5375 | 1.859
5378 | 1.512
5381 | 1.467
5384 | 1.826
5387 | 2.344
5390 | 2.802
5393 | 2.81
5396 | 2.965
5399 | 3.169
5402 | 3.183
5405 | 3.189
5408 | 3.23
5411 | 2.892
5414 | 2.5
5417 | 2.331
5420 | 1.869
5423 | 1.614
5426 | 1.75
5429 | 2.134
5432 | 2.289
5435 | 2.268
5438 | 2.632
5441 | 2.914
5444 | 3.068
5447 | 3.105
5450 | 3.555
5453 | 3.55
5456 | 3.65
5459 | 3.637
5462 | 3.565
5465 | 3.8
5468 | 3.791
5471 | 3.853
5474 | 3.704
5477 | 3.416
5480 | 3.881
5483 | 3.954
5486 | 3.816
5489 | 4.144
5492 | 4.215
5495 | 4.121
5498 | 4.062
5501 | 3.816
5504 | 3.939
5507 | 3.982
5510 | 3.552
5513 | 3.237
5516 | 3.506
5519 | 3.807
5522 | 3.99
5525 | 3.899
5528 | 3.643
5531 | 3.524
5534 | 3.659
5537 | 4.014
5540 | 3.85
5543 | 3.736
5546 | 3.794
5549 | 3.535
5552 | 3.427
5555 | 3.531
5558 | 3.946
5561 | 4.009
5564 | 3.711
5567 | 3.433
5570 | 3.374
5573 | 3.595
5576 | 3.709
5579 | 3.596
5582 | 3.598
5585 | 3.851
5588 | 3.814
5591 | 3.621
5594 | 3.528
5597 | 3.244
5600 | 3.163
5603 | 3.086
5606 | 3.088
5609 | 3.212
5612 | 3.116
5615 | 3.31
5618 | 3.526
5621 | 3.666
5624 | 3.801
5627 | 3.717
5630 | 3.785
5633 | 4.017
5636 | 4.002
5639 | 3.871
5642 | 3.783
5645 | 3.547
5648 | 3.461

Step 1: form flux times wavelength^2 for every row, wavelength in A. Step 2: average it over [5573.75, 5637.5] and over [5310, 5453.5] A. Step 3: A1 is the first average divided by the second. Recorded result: 1.46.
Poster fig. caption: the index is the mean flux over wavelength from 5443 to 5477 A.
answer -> 3.57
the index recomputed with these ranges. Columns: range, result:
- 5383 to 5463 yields 2.77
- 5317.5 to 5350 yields 2.82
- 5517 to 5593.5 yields 3.7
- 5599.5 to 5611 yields 3.13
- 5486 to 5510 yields 4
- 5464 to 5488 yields 3.78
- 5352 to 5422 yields 2.56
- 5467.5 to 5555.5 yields 3.78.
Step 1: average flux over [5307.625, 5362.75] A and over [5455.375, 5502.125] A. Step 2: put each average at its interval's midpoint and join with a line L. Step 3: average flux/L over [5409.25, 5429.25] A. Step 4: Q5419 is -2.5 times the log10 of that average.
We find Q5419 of 0.49 mag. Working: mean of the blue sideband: 2.82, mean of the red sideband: 3.84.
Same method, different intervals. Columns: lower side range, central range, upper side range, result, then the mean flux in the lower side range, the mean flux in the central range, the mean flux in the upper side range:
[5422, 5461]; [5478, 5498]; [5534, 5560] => -0.24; 2.81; 4.01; 3.73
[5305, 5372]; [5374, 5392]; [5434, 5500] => 0.46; 2.74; 1.99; 3.59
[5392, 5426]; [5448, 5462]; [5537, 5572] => -0.20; 2.66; 3.58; 3.68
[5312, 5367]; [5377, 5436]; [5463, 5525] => 0.32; 2.82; 2.42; 3.83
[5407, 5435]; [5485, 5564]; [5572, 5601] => -0.23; 2.27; 3.8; 3.58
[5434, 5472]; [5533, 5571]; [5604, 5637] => -0.07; 3.34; 3.7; 3.55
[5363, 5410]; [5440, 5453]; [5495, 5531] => -0.04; 2.49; 3.21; 3.77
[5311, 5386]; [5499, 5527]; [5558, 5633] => -0.17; 2.58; 3.75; 3.54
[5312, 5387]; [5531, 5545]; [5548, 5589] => -0.08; 2.58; 3.78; 3.65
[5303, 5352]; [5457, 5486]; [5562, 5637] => -0.18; 2.72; 3.74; 3.54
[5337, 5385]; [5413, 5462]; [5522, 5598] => 0.13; 2.63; 2.71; 3.67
